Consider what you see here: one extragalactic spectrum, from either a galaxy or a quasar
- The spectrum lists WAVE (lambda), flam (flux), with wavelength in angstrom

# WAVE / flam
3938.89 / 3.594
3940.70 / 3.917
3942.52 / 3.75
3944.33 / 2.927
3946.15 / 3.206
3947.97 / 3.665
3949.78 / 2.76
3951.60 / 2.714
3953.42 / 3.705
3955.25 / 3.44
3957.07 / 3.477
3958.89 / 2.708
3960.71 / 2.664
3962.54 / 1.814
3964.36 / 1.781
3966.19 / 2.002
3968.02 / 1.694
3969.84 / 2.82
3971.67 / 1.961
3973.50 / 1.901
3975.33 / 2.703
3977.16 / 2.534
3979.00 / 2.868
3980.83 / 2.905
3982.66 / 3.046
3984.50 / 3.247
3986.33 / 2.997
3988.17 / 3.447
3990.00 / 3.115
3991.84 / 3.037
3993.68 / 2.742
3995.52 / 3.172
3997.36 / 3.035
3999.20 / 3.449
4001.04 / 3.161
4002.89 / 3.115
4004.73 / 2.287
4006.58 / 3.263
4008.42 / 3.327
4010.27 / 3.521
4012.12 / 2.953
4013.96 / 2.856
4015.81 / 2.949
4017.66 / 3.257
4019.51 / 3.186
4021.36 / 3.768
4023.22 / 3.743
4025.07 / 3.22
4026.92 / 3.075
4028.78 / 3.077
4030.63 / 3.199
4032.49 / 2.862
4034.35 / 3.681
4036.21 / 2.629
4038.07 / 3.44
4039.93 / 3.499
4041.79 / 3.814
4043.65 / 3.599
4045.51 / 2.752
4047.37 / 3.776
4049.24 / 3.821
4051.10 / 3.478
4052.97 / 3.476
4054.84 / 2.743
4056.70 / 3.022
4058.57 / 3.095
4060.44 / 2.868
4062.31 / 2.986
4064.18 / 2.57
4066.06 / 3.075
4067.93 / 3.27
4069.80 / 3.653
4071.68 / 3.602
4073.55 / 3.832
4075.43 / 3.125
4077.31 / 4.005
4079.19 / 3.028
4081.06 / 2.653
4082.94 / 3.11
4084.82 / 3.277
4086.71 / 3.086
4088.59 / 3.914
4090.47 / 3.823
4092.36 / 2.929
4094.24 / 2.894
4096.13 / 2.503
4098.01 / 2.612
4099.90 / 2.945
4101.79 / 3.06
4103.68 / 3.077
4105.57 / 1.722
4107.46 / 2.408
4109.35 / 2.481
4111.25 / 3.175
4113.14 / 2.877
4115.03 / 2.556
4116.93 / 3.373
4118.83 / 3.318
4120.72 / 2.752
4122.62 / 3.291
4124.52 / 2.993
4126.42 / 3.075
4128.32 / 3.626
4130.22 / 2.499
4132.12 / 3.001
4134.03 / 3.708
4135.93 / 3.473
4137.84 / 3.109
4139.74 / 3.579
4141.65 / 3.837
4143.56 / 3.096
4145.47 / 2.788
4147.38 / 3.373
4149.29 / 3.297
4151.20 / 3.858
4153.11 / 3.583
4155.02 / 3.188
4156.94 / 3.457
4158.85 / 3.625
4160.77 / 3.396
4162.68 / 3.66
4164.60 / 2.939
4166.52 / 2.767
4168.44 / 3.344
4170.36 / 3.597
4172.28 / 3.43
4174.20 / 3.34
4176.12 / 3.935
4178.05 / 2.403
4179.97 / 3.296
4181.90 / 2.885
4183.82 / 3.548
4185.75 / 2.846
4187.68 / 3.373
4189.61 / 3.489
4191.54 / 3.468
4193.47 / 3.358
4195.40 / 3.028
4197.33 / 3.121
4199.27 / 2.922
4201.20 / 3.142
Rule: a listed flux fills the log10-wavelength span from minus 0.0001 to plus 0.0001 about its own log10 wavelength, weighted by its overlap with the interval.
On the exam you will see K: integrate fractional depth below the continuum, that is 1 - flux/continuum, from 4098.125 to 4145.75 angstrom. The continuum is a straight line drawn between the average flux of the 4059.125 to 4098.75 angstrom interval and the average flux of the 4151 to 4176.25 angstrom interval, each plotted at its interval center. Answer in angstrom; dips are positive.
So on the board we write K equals 3.91 angstrom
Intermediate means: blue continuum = 3.18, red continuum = 3.41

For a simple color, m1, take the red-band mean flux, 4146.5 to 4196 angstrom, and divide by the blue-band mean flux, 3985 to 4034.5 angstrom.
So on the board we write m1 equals 1.05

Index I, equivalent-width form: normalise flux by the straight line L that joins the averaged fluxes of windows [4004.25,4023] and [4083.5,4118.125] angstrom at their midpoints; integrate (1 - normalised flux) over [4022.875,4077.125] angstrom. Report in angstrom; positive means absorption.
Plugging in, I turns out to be -3.62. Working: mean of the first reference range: 3.18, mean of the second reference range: 2.93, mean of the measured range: 3.28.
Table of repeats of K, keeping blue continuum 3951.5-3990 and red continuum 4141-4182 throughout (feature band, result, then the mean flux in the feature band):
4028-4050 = -3.2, 3.34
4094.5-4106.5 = 1.8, 2.67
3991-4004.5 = -1.3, 3.06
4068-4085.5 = -1.8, 3.36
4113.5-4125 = 0.5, 3.04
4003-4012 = -0.9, 3.09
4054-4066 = 0.4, 2.9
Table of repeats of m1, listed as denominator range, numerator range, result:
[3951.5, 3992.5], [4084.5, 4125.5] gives 1.09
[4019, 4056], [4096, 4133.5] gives 0.86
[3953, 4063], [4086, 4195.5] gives 1.05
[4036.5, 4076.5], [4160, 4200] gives 0.98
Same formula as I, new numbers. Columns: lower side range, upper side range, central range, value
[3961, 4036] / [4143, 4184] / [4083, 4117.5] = 2.5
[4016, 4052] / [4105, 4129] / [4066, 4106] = -1.1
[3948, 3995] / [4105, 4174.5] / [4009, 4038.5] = -3.4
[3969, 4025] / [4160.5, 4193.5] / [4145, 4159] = -0.7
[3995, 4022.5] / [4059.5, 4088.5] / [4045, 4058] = -0.4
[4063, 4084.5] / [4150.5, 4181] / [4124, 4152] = 0.3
